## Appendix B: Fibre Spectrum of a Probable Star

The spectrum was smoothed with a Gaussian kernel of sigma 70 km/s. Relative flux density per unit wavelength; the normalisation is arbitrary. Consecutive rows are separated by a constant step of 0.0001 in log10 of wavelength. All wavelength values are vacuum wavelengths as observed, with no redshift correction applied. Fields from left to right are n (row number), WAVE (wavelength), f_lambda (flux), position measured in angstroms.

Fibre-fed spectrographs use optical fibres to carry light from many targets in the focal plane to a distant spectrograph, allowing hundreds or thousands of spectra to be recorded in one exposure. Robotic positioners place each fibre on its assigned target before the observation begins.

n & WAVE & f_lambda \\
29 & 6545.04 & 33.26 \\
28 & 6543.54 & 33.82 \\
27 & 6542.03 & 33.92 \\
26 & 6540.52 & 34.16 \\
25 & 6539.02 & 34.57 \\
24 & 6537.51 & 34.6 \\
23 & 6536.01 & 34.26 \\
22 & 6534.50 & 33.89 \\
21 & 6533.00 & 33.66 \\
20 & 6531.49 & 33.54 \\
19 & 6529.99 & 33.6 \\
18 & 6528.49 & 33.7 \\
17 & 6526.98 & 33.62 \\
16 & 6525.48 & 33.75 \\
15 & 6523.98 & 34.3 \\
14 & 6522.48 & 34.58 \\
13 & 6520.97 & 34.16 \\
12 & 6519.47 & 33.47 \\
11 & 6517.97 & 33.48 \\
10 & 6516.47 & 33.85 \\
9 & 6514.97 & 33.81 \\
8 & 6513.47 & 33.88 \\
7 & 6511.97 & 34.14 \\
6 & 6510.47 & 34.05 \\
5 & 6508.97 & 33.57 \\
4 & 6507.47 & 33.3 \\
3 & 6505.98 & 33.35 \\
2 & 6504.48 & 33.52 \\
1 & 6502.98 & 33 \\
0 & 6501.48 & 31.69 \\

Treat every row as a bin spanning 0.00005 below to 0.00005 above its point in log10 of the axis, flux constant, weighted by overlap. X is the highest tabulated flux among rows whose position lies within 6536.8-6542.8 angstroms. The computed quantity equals 34.6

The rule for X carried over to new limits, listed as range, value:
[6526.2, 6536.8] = 34.26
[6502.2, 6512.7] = 34.14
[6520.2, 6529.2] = 34.58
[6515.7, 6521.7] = 34.16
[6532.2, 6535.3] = 33.89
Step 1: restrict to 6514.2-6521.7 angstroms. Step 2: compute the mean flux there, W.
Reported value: 33.8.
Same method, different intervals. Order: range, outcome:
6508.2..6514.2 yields 33.9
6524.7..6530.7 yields 33.7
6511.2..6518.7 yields 33.8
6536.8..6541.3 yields 34.4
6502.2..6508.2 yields 33.3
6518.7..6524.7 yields 34.1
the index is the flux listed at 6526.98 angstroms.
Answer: 33.62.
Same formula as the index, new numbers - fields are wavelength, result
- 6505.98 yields 33.35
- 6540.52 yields 34.16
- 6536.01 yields 34.26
